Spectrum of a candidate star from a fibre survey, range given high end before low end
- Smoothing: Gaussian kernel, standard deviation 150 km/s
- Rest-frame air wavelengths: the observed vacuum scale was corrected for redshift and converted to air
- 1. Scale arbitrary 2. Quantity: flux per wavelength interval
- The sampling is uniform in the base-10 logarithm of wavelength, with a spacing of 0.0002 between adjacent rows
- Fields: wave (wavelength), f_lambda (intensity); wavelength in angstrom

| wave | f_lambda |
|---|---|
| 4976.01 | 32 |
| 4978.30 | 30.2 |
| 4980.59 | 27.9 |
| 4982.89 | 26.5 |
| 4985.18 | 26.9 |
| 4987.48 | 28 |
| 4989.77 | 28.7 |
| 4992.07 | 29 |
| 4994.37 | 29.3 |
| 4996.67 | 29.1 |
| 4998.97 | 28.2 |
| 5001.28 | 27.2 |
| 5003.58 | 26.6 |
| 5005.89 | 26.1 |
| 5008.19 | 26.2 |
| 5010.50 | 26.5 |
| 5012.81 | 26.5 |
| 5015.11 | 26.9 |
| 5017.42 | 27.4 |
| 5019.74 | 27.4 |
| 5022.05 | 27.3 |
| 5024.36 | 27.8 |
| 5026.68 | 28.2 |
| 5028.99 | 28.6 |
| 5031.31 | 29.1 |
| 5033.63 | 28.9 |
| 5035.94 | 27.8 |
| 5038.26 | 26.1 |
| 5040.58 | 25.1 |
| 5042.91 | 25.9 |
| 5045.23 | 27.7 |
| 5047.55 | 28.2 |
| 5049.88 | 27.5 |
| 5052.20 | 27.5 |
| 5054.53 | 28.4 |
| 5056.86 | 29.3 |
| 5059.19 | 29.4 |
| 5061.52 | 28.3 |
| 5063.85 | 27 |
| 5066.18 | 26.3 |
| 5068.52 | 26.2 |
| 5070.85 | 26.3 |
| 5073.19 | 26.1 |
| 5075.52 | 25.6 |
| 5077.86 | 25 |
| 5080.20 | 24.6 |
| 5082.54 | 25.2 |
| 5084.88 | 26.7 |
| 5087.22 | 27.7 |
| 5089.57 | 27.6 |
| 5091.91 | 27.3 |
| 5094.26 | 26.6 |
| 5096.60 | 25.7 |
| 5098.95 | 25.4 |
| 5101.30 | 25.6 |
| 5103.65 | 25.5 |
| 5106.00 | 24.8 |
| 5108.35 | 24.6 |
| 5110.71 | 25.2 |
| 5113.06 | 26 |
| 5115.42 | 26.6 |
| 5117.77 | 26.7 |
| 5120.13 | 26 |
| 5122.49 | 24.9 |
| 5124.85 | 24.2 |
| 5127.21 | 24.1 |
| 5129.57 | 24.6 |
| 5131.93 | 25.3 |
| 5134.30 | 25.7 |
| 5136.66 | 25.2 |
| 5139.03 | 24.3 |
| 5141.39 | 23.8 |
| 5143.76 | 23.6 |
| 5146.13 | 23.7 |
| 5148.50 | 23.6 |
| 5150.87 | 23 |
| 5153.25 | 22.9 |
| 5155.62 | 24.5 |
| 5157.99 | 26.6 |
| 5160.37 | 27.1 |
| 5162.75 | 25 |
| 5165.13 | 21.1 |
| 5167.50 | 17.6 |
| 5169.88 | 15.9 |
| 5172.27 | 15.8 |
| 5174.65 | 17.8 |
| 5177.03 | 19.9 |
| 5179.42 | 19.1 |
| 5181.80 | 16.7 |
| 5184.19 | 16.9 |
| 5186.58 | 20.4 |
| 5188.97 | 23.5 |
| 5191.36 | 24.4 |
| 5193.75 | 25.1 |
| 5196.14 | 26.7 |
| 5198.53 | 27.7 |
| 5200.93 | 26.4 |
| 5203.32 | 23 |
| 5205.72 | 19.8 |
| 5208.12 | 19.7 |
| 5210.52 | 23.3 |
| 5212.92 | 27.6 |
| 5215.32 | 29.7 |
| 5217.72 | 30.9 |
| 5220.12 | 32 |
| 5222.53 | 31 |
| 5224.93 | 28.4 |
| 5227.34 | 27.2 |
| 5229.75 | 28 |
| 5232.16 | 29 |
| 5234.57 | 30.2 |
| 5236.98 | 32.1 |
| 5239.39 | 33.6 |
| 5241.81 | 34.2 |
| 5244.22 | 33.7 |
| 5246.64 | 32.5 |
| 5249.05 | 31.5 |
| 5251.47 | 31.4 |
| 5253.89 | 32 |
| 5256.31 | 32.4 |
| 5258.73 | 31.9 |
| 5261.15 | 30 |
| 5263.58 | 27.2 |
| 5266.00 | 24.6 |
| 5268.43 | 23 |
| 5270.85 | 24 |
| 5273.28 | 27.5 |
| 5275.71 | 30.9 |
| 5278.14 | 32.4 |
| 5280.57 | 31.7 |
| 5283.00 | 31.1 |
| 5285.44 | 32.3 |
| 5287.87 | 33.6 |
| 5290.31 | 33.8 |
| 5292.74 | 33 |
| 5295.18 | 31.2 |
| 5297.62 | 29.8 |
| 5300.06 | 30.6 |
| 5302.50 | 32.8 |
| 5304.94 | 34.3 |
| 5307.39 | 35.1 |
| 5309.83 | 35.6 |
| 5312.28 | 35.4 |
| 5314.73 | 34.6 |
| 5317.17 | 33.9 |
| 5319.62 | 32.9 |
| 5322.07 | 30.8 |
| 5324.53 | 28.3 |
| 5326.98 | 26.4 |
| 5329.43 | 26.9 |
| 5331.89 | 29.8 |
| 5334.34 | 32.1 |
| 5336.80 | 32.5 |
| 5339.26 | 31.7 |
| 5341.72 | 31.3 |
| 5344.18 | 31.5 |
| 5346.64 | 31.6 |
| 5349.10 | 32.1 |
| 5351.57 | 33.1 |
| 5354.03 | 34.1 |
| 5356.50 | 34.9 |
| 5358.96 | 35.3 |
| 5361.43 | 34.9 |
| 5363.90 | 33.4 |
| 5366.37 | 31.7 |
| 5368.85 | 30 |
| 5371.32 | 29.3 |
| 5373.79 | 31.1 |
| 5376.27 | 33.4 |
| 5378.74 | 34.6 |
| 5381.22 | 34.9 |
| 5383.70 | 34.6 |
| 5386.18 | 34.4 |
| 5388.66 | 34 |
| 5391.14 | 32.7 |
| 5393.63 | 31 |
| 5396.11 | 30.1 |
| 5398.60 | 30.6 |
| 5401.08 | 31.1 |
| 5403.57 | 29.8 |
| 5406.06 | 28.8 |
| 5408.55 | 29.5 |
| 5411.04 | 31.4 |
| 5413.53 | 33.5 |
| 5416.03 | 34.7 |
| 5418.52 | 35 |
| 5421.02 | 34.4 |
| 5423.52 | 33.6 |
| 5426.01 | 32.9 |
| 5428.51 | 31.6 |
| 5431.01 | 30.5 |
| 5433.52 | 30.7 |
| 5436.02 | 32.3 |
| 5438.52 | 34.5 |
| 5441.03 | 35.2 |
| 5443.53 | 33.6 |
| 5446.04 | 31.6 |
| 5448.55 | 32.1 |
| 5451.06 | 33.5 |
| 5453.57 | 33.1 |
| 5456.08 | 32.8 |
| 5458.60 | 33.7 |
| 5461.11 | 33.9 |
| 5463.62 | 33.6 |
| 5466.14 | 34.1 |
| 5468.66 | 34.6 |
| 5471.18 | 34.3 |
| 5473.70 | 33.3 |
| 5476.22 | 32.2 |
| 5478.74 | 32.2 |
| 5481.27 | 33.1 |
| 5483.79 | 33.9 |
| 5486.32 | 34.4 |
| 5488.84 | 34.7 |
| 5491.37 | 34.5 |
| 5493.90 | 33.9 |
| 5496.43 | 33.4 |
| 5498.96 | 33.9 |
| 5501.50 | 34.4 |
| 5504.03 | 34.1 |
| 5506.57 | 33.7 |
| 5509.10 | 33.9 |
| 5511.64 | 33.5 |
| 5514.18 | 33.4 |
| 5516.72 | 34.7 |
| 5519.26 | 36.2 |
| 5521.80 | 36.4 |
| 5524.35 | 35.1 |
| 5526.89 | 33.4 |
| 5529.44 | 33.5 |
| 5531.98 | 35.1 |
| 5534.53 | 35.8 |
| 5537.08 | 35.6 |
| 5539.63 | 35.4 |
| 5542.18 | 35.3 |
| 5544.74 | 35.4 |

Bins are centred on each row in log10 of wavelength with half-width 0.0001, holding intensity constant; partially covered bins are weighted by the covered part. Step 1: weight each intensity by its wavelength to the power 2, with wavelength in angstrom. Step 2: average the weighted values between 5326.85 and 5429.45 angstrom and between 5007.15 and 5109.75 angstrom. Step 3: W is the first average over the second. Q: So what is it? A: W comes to 1.4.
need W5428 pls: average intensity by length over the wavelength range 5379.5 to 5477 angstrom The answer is 32.8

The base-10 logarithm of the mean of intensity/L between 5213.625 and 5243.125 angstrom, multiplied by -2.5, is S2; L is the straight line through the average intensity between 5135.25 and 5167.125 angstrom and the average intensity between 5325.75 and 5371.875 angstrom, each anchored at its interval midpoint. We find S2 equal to -0.13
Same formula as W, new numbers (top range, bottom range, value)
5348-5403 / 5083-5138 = 1.41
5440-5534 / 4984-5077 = 1.47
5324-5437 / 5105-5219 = 1.48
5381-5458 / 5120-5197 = 1.59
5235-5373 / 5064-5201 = 1.40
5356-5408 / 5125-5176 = 1.54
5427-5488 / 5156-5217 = 1.64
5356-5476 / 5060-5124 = 1.42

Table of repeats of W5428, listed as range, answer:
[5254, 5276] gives 28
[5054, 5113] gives 26.4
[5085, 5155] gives 25.2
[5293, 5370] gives 32.2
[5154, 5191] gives 20.6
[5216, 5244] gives 30.7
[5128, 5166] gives 24.4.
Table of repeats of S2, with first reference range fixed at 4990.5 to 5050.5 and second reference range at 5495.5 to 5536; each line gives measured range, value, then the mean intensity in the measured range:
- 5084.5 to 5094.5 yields 0.047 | 27.3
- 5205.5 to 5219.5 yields 0.169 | 25.8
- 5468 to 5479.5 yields 0.017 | 33.3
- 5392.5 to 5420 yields 0.049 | 31.4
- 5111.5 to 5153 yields 0.174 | 24.7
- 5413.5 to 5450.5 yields 0.006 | 33.1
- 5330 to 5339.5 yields 0.025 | 31.2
